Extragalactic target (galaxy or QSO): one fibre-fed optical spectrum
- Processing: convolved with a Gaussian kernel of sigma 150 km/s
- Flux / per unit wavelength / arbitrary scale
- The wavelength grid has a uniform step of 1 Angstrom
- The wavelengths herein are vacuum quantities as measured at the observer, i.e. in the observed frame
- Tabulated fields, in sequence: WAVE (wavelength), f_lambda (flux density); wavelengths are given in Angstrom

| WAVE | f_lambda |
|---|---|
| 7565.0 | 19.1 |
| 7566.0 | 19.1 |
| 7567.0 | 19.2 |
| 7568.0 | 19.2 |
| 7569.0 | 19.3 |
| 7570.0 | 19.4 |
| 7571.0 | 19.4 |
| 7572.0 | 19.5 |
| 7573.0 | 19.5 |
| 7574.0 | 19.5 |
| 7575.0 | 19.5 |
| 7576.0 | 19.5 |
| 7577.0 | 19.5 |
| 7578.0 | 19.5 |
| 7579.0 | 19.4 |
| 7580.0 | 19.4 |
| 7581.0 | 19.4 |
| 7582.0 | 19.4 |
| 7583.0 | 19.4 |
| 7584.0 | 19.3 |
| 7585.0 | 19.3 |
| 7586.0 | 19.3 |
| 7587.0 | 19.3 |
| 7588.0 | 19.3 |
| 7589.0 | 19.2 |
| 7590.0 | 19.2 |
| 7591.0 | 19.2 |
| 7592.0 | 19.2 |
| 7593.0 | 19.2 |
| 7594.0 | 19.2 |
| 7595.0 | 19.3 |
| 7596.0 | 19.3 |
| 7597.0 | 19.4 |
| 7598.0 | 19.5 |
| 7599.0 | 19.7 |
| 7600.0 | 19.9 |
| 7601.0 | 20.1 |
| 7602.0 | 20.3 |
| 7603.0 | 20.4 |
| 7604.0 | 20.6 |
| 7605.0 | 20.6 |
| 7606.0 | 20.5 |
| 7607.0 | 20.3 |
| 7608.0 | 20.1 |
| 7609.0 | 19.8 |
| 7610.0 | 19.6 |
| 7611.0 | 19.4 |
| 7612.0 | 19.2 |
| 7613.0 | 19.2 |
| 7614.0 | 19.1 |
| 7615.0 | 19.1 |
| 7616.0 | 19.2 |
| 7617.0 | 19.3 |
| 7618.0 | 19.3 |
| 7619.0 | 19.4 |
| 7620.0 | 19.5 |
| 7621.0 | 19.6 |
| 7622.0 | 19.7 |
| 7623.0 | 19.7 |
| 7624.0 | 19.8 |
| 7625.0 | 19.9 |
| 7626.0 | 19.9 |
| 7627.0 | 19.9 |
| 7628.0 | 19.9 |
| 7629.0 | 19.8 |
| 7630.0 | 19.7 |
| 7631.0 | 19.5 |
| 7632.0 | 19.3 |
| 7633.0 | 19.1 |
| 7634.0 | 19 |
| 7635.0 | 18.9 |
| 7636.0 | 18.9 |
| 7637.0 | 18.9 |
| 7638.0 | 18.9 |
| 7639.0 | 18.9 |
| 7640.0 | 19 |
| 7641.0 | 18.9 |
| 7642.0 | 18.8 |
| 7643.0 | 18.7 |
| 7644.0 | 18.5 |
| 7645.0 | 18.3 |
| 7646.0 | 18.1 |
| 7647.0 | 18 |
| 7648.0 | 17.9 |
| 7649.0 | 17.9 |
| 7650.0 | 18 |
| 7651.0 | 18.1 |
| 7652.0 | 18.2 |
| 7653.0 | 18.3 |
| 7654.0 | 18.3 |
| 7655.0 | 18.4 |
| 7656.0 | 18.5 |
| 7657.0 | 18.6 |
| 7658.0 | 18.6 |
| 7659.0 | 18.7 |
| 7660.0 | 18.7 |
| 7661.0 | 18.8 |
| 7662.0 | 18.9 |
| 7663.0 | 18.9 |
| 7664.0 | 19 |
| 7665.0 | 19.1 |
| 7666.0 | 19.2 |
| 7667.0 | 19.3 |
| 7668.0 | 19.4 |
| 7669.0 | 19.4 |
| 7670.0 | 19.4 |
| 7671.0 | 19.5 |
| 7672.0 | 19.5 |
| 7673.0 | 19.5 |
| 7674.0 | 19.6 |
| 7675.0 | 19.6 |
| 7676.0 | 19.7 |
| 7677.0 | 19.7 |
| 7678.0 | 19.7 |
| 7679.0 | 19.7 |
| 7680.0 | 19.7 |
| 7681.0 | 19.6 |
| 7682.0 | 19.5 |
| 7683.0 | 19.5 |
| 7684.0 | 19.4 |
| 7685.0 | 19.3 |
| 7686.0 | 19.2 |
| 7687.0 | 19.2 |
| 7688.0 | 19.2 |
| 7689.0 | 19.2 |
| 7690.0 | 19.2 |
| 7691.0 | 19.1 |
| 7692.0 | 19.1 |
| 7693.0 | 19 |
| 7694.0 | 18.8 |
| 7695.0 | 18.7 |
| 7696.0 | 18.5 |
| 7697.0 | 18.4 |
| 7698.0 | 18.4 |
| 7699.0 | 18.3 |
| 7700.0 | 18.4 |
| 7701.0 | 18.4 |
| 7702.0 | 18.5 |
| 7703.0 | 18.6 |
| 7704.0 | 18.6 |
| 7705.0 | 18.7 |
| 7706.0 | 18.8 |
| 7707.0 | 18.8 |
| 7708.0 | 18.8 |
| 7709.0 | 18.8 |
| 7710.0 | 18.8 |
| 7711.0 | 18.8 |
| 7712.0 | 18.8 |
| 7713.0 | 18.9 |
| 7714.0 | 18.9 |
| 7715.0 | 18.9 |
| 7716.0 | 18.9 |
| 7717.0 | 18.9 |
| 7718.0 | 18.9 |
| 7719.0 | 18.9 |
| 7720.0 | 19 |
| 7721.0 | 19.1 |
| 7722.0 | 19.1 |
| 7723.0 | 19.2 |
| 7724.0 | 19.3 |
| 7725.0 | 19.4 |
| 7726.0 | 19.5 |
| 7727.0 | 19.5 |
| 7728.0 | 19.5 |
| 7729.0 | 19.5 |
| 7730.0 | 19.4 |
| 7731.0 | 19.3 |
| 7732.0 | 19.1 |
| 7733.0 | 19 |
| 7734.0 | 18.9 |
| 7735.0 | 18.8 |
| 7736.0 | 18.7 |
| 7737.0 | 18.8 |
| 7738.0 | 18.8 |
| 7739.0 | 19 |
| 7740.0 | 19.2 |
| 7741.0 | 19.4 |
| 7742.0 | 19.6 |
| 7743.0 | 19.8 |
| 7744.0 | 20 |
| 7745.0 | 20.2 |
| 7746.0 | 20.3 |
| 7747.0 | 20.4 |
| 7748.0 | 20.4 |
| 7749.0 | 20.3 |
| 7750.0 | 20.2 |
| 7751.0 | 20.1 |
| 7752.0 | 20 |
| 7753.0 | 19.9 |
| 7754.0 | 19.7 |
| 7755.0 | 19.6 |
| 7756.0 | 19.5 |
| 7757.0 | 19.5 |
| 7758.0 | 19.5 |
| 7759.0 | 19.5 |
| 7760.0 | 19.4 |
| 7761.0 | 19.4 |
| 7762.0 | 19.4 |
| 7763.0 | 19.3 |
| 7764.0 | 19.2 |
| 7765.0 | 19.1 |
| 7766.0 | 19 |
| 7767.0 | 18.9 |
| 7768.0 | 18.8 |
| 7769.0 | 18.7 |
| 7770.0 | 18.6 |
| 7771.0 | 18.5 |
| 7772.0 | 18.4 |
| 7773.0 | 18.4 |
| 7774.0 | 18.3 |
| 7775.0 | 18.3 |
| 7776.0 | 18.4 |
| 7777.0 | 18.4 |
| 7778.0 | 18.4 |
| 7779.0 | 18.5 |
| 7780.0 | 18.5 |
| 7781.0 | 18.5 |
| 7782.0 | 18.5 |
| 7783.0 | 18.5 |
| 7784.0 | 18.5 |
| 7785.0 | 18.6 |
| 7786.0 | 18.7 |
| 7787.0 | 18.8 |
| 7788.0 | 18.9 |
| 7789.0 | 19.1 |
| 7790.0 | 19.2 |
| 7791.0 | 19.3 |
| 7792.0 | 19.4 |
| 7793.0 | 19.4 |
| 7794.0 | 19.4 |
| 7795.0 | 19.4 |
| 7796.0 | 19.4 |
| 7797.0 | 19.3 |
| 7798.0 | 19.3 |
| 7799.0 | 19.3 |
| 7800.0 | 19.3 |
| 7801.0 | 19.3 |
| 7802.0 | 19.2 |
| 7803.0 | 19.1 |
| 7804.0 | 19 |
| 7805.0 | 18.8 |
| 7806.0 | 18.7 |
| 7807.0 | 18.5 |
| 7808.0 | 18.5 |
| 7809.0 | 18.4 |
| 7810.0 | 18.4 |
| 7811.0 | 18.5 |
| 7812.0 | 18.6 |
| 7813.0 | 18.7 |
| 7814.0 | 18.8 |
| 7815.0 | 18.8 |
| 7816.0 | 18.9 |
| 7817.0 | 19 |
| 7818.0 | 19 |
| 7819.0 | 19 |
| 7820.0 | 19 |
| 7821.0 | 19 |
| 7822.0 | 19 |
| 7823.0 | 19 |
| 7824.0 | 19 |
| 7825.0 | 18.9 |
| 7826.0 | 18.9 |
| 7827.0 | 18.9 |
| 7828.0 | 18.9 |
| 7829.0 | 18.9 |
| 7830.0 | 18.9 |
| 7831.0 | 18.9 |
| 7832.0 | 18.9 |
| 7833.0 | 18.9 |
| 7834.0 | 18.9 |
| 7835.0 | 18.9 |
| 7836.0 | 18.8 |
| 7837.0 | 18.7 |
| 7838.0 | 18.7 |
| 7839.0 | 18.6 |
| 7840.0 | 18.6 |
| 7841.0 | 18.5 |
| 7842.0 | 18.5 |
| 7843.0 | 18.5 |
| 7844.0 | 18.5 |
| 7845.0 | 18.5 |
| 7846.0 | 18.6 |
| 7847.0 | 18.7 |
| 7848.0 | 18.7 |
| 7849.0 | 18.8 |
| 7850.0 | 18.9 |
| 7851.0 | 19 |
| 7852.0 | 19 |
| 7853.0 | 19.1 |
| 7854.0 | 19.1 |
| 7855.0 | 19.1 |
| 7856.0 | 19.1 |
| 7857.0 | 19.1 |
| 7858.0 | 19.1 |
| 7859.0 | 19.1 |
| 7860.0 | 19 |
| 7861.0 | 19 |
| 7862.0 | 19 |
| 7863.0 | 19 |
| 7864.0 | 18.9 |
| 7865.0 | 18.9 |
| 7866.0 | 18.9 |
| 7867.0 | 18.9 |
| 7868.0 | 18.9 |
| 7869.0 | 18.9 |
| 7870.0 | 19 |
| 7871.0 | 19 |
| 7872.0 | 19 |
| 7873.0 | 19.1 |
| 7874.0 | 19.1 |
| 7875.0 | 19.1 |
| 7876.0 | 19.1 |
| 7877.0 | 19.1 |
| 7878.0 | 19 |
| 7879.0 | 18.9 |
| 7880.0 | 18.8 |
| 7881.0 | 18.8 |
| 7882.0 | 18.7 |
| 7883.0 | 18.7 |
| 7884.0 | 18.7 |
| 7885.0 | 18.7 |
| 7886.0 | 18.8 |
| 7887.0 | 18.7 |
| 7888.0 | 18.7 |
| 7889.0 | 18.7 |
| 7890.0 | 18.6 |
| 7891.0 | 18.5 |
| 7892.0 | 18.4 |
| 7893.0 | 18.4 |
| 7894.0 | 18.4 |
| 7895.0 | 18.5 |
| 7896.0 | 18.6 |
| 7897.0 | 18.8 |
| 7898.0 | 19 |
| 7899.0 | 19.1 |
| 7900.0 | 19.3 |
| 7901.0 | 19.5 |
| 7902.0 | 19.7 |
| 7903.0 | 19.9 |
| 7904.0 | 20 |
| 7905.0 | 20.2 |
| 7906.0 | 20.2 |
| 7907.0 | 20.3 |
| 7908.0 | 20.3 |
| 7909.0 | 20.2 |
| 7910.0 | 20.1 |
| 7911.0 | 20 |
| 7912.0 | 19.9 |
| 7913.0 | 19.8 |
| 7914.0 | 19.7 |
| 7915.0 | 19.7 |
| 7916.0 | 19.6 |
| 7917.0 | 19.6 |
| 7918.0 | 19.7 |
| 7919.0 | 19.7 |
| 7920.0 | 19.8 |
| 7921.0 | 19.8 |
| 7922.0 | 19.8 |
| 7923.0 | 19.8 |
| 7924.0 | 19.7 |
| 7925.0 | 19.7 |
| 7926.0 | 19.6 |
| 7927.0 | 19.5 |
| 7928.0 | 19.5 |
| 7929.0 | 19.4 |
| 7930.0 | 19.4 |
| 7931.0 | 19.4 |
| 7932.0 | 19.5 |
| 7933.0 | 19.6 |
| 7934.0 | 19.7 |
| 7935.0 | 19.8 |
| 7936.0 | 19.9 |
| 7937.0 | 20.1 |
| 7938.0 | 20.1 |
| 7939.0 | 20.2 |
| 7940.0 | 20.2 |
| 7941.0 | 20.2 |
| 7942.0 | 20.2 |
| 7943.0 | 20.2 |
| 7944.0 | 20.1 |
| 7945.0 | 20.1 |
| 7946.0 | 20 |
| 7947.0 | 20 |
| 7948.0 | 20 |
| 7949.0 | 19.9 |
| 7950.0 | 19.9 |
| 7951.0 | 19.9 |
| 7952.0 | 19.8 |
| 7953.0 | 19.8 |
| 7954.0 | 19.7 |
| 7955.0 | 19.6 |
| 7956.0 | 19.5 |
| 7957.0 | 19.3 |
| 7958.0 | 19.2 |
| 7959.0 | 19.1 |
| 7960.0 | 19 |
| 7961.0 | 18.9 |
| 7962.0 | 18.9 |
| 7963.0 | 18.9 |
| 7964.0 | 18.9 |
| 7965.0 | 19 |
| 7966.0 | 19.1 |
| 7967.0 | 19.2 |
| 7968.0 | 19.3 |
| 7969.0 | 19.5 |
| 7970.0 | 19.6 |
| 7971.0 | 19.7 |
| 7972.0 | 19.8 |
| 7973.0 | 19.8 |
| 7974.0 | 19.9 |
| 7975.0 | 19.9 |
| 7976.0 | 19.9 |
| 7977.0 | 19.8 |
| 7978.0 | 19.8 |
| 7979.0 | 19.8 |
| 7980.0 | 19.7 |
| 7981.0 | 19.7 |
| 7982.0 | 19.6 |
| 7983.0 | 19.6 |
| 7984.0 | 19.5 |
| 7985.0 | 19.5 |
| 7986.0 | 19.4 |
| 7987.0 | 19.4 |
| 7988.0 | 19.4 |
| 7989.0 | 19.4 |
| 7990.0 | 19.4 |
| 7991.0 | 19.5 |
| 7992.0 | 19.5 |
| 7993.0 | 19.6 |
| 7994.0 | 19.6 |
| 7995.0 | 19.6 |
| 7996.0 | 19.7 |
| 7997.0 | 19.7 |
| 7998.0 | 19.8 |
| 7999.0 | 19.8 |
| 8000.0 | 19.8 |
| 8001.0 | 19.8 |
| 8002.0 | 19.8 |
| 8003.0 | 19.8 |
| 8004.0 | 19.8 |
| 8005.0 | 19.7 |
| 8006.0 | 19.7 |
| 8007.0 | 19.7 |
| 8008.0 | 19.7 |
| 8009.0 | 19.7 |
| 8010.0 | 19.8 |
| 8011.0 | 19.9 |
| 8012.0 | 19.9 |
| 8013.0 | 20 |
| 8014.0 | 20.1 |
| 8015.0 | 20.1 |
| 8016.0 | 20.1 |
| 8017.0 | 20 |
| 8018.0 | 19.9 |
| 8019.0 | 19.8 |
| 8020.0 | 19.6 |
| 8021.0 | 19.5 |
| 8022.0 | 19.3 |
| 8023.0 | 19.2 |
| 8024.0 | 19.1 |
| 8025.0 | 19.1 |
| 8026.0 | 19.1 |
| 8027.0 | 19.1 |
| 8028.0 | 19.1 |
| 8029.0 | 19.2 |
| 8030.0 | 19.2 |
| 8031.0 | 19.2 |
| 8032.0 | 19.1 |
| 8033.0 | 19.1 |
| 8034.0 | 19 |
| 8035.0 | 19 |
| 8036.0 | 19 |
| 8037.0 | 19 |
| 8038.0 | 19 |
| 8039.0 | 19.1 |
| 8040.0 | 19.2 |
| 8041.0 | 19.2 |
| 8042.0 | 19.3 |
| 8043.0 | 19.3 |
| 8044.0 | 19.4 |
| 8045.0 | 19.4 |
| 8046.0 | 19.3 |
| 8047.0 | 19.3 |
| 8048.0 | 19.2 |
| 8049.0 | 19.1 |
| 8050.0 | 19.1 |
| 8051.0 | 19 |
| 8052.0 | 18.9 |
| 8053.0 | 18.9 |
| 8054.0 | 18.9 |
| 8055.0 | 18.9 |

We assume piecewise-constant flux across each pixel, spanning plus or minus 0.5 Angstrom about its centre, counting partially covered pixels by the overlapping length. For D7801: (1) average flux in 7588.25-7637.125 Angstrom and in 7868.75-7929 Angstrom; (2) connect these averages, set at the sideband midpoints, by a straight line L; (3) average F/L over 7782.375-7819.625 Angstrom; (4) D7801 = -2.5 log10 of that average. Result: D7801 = 0.025 mag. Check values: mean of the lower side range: 19.6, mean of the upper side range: 19.3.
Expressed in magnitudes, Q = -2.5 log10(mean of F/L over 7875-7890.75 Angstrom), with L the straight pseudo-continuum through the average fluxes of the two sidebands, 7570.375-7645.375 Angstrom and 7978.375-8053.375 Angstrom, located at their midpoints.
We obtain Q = 0.04 mag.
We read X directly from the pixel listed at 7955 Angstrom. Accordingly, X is 19.6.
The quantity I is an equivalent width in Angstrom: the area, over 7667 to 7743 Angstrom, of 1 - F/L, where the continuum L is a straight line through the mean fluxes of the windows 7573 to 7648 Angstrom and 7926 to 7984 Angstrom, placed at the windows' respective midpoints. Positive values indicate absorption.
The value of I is 1.4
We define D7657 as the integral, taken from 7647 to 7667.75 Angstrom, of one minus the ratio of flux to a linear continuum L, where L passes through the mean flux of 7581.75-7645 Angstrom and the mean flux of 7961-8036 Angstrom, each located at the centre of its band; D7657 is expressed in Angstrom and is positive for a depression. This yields 1.0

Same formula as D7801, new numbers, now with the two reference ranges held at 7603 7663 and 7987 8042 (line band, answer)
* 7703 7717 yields 0.02 mag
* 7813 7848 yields 0.03 mag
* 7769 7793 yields 0.04 mag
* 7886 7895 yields 0.05 mag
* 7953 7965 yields 0.01 mag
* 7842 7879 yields 0.02 mag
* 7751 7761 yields -0.02 mag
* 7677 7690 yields -0.01 mag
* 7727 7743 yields 0.00 mag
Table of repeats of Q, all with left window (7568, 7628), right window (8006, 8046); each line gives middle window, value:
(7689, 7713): 0.046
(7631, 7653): 0.054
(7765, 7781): 0.054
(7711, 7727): 0.026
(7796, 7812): 0.033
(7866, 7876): 0.027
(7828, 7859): 0.037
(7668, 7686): 0.000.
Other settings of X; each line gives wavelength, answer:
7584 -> 19.3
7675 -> 19.6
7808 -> 18.5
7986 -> 19.4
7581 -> 19.4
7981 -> 19.7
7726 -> 19.5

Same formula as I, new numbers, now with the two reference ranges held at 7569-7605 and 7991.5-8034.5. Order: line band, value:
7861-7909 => 1.26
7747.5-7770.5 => 0.08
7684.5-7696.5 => 0.30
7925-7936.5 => 0.00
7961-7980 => 0.10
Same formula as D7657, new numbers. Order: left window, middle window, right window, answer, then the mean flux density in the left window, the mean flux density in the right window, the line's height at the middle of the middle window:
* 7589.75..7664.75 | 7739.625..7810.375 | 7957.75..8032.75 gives 0.7 Angstrom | 19.2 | 19.5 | 19.3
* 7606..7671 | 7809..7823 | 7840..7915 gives 0.2 Angstrom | 19.1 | 19.1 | 19.1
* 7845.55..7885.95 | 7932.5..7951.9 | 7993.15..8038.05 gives -0.8 Angstrom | 18.9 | 19.5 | 19.2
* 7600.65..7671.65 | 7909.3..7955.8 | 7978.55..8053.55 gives -1.0 Angstrom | 19.2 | 19.5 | 19.4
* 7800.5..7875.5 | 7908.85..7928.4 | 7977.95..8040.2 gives -0.6 Angstrom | 18.9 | 19.5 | 19.2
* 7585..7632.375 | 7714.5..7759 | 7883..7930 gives 0.2 Angstrom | 19.6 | 19.4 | 19.5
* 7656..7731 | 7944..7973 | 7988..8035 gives 0.0 Angstrom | 19.1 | 19.6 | 19.5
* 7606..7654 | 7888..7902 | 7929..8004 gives 0.5 Angstrom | 19.1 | 19.6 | 19.5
